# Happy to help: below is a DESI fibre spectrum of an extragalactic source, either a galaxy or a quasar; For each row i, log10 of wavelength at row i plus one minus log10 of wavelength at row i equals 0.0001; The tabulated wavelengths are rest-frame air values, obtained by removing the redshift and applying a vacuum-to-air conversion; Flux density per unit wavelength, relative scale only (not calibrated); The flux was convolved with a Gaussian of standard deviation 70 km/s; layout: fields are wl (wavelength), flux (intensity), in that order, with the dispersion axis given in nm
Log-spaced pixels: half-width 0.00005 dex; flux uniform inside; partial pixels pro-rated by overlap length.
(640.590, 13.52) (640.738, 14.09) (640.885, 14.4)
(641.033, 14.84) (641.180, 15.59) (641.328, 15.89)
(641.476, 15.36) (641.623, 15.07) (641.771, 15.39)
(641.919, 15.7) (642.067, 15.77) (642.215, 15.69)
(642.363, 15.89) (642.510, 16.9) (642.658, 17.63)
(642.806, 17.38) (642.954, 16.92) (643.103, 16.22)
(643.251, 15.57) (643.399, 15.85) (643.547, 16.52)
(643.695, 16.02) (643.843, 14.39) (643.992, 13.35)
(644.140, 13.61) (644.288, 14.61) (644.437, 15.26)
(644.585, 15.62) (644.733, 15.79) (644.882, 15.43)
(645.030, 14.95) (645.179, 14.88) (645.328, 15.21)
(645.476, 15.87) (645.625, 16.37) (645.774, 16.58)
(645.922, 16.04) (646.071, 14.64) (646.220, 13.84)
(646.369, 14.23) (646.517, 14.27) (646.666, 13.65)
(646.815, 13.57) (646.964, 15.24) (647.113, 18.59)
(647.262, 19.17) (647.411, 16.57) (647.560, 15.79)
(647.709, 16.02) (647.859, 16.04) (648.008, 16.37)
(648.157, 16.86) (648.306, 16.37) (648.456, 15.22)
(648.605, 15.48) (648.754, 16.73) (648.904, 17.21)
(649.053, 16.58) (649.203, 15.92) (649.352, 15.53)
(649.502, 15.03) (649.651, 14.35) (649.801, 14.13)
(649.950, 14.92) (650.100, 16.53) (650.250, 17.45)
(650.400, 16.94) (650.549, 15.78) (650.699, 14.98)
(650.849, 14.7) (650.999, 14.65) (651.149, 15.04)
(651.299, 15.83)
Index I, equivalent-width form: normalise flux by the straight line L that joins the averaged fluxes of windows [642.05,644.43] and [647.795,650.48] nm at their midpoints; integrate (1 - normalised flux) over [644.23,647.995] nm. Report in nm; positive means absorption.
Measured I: 0.08 nm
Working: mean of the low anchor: 15.8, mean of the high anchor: 16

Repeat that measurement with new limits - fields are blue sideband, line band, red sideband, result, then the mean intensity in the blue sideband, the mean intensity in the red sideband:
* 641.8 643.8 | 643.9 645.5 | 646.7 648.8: 0.13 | 16.3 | 16.2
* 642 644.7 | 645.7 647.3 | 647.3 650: 0.05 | 15.7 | 15.9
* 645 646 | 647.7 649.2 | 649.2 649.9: -0.11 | 15.7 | 14.9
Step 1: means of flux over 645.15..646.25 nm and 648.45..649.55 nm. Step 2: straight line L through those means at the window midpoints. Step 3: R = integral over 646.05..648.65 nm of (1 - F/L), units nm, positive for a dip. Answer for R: 0.01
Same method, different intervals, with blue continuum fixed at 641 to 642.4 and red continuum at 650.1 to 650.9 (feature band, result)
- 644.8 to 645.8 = 0.01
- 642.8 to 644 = -0.02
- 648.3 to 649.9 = 0.03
